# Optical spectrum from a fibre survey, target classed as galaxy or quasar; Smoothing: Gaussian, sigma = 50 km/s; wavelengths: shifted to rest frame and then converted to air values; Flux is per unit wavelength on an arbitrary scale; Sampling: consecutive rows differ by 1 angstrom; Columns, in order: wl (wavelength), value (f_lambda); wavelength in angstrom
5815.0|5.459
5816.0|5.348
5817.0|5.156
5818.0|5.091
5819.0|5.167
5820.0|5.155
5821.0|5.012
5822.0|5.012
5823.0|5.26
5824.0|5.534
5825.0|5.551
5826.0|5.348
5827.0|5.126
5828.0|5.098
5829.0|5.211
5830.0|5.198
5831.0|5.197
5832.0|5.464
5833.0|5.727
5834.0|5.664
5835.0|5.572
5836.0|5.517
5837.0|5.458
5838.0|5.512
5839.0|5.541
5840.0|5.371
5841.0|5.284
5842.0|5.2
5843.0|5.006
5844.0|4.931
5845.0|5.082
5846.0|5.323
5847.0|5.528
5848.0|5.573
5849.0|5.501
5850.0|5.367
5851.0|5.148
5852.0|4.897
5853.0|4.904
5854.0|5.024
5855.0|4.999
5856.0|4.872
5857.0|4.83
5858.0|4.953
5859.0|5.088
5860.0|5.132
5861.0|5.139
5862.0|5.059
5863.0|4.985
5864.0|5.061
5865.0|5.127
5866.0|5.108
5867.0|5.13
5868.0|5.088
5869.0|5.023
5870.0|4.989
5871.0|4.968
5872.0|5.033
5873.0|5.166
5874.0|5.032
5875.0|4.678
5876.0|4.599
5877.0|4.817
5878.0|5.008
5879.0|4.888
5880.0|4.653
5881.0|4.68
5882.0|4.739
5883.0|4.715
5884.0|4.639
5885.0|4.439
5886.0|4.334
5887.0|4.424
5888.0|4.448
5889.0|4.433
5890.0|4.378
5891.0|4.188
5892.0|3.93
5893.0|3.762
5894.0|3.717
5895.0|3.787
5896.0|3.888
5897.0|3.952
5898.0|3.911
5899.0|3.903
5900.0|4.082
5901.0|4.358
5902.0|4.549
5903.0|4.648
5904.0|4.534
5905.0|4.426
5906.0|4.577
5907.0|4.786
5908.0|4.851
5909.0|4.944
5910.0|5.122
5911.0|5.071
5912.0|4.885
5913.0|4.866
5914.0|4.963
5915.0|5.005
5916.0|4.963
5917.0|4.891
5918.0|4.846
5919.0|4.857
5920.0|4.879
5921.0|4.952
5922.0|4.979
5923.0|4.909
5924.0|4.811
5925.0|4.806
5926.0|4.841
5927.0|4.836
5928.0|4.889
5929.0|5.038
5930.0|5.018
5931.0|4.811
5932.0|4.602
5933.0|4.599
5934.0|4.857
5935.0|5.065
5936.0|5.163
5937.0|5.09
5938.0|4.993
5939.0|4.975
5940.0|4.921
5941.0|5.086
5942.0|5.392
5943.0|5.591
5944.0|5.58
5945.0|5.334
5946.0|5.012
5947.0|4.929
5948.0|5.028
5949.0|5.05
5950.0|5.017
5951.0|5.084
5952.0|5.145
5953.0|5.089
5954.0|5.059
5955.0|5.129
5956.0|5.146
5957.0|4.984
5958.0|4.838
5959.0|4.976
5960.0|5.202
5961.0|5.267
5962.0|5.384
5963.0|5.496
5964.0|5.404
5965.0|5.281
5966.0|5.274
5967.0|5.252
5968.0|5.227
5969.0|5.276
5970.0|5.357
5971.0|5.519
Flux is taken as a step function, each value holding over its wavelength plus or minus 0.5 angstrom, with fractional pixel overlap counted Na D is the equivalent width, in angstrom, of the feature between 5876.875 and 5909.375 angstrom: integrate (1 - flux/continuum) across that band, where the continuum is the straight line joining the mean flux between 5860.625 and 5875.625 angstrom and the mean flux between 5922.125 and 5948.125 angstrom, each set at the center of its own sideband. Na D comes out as 4.0 angstrom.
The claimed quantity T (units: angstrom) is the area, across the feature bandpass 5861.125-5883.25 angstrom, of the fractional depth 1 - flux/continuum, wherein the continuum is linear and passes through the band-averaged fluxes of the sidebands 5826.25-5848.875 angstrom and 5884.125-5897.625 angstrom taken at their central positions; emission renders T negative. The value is -1.8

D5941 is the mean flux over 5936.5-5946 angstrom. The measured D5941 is 5.21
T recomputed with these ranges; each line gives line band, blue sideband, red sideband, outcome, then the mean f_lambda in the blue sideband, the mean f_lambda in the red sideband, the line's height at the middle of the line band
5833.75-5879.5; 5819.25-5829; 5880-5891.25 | -2.7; 5.23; 4.51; 4.85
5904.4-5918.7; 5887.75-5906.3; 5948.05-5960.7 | -1.5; 4.17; 5.06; 4.4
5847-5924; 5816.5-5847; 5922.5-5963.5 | 6.3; 5.3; 5.05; 5.18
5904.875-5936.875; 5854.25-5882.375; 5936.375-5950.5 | 1.3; 4.96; 5.14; 5.09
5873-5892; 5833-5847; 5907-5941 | 1.9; 5.36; 4.92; 5.14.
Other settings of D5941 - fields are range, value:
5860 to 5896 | 4.69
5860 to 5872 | 5.06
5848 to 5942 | 4.78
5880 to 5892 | 4.48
